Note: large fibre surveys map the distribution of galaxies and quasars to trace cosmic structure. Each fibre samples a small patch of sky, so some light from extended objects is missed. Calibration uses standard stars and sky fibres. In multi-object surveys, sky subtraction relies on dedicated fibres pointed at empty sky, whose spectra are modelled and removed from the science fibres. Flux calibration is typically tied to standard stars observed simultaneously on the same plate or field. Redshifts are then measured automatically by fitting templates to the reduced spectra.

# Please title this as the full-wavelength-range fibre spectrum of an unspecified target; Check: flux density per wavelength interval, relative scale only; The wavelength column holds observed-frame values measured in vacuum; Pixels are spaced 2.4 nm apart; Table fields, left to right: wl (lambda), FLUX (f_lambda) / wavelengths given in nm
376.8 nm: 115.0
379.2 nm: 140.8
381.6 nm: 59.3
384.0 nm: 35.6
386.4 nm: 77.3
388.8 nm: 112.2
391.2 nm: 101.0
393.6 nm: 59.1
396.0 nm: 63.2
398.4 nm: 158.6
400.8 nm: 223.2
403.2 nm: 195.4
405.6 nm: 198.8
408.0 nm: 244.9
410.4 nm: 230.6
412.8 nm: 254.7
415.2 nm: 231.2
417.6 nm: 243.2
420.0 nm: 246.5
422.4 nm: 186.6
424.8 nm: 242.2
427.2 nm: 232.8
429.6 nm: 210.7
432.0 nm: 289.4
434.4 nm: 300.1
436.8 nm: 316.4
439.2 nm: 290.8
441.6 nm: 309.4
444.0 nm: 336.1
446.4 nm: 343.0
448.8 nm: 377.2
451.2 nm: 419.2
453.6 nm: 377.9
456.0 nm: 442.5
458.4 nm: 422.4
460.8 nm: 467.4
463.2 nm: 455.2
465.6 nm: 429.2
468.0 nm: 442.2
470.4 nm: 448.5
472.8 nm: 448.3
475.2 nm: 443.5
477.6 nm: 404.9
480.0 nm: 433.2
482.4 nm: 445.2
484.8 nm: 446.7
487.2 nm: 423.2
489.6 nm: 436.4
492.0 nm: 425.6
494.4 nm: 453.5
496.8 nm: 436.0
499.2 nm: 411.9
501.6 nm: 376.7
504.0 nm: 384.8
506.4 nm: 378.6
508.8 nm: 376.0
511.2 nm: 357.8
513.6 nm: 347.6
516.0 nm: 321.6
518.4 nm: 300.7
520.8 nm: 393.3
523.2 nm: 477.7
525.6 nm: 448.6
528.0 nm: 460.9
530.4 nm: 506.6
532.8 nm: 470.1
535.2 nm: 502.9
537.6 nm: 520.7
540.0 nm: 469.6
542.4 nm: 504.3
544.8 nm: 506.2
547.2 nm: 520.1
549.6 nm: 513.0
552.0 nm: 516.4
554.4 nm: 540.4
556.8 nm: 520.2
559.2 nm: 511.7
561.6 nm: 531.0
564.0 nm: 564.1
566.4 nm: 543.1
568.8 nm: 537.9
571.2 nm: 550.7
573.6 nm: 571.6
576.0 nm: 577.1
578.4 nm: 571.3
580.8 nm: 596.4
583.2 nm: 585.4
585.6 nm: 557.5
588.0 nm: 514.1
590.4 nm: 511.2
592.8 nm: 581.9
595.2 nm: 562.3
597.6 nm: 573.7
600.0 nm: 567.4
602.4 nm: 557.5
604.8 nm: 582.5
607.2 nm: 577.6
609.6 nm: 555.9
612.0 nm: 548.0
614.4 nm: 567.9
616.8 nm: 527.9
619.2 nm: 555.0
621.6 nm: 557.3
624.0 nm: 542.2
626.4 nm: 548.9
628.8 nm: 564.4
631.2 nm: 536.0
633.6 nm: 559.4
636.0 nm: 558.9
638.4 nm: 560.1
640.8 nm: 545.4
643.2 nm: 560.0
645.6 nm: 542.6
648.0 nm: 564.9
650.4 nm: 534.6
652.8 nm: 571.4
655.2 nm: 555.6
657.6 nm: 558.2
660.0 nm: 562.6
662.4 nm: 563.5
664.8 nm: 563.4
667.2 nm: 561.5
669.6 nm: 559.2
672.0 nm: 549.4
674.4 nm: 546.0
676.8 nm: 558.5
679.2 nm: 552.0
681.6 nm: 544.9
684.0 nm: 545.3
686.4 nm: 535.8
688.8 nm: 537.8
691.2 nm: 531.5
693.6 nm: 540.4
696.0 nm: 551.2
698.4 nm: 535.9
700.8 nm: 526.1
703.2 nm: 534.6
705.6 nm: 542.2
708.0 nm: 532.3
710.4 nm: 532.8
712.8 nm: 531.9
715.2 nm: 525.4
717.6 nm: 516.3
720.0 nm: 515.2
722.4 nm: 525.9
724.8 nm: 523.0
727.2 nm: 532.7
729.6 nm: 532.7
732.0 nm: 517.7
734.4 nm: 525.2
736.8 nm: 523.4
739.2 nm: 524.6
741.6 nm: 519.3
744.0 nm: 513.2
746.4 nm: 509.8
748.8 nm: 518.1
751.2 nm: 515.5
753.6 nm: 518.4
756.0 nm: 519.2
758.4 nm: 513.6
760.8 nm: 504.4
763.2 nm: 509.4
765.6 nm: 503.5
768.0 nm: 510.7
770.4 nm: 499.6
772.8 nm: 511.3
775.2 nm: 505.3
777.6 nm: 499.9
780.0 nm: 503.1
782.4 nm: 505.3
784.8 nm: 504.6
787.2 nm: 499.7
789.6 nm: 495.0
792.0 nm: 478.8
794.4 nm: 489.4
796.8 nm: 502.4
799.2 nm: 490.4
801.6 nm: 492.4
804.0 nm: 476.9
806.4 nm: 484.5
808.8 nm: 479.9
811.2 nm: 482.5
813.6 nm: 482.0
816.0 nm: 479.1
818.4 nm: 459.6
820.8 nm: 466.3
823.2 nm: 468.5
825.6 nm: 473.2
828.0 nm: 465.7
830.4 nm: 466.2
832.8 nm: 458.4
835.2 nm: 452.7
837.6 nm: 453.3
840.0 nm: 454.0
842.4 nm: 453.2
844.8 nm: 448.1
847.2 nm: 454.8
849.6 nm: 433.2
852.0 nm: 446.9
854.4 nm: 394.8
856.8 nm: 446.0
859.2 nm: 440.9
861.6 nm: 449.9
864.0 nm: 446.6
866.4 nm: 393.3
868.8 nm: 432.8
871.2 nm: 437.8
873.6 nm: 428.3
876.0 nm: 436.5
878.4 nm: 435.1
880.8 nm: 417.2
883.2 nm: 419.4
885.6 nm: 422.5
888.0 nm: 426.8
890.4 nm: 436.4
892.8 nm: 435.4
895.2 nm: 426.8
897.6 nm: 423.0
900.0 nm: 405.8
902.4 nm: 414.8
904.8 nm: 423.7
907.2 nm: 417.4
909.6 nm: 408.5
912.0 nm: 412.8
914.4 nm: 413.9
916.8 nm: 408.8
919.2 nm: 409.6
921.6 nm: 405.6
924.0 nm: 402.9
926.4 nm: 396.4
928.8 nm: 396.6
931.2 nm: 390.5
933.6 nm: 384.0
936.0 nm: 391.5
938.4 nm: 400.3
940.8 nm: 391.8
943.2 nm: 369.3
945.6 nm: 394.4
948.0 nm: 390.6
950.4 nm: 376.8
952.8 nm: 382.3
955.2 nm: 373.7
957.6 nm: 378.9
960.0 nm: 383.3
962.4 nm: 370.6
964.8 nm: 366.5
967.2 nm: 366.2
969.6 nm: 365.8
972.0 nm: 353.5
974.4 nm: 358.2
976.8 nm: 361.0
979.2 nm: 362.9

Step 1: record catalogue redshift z 0.00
